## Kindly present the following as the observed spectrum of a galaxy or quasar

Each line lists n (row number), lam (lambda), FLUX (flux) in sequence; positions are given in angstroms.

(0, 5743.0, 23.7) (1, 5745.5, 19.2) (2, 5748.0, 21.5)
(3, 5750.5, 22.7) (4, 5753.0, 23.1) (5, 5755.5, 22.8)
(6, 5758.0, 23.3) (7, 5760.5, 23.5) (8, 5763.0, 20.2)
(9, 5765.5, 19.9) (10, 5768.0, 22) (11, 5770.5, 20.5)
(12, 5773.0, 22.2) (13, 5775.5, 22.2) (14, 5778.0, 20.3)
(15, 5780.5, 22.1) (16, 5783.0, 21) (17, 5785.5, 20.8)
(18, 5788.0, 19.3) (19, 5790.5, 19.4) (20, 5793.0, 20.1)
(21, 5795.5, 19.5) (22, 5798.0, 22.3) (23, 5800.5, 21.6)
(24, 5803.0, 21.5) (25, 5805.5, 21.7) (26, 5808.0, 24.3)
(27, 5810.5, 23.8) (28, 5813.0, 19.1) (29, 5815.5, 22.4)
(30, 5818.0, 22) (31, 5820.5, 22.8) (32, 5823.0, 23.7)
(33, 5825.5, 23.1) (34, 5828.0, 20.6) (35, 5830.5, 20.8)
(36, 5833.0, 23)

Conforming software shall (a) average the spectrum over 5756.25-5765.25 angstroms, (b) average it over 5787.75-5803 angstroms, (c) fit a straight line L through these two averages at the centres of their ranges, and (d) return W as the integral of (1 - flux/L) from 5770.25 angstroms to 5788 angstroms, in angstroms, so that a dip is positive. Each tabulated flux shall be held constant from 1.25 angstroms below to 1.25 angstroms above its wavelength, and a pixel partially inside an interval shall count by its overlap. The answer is 0.0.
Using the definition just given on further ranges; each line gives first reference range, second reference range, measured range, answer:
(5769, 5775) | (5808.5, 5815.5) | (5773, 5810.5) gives 0.74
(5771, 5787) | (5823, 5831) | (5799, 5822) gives -0.46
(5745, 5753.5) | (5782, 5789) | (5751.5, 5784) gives -1.17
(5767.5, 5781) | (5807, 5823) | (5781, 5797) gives 1.24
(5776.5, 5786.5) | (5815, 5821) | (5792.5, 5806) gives 0.35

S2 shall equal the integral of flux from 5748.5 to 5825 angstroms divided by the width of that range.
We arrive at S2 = 21.7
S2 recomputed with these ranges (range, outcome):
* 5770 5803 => 20.9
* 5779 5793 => 20.5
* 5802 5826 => 22.4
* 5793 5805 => 21.1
